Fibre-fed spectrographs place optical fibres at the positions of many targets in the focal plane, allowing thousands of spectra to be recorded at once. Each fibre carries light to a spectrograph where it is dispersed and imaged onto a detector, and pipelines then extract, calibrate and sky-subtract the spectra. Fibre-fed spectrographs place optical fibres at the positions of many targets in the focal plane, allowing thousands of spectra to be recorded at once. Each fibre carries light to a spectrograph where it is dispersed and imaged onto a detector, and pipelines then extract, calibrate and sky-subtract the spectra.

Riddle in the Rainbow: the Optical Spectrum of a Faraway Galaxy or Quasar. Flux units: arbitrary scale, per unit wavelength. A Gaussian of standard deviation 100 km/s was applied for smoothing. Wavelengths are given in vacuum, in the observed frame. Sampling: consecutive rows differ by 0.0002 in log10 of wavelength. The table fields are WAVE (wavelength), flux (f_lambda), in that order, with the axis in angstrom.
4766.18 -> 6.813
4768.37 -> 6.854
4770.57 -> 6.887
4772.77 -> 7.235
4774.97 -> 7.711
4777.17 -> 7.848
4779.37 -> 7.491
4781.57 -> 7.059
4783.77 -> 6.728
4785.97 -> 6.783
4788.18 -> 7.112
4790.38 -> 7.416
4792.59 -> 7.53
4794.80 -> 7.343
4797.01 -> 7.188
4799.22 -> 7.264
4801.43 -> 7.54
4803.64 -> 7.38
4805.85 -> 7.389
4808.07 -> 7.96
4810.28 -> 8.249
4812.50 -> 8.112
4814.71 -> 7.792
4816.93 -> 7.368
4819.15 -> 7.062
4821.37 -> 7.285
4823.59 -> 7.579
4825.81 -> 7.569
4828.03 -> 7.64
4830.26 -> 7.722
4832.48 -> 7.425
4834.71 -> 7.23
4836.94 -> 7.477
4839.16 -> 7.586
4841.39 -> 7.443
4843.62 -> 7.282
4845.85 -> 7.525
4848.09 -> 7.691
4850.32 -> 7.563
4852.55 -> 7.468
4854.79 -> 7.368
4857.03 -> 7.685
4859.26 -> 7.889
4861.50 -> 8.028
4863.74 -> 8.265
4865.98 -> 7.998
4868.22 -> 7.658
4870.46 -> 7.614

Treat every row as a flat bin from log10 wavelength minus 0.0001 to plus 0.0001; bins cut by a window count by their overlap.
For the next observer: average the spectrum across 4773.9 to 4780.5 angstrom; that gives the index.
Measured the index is 7.68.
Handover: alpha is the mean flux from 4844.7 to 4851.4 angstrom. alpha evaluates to 7.59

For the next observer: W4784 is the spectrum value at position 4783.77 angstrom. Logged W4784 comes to 6.728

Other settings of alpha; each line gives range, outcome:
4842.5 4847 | 7.39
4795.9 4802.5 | 7.33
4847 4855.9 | 7.52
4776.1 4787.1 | 7.18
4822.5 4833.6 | 7.59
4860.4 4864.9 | 8.15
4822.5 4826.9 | 7.58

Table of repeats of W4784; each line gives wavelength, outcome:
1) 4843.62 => 7.282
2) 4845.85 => 7.525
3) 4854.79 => 7.368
